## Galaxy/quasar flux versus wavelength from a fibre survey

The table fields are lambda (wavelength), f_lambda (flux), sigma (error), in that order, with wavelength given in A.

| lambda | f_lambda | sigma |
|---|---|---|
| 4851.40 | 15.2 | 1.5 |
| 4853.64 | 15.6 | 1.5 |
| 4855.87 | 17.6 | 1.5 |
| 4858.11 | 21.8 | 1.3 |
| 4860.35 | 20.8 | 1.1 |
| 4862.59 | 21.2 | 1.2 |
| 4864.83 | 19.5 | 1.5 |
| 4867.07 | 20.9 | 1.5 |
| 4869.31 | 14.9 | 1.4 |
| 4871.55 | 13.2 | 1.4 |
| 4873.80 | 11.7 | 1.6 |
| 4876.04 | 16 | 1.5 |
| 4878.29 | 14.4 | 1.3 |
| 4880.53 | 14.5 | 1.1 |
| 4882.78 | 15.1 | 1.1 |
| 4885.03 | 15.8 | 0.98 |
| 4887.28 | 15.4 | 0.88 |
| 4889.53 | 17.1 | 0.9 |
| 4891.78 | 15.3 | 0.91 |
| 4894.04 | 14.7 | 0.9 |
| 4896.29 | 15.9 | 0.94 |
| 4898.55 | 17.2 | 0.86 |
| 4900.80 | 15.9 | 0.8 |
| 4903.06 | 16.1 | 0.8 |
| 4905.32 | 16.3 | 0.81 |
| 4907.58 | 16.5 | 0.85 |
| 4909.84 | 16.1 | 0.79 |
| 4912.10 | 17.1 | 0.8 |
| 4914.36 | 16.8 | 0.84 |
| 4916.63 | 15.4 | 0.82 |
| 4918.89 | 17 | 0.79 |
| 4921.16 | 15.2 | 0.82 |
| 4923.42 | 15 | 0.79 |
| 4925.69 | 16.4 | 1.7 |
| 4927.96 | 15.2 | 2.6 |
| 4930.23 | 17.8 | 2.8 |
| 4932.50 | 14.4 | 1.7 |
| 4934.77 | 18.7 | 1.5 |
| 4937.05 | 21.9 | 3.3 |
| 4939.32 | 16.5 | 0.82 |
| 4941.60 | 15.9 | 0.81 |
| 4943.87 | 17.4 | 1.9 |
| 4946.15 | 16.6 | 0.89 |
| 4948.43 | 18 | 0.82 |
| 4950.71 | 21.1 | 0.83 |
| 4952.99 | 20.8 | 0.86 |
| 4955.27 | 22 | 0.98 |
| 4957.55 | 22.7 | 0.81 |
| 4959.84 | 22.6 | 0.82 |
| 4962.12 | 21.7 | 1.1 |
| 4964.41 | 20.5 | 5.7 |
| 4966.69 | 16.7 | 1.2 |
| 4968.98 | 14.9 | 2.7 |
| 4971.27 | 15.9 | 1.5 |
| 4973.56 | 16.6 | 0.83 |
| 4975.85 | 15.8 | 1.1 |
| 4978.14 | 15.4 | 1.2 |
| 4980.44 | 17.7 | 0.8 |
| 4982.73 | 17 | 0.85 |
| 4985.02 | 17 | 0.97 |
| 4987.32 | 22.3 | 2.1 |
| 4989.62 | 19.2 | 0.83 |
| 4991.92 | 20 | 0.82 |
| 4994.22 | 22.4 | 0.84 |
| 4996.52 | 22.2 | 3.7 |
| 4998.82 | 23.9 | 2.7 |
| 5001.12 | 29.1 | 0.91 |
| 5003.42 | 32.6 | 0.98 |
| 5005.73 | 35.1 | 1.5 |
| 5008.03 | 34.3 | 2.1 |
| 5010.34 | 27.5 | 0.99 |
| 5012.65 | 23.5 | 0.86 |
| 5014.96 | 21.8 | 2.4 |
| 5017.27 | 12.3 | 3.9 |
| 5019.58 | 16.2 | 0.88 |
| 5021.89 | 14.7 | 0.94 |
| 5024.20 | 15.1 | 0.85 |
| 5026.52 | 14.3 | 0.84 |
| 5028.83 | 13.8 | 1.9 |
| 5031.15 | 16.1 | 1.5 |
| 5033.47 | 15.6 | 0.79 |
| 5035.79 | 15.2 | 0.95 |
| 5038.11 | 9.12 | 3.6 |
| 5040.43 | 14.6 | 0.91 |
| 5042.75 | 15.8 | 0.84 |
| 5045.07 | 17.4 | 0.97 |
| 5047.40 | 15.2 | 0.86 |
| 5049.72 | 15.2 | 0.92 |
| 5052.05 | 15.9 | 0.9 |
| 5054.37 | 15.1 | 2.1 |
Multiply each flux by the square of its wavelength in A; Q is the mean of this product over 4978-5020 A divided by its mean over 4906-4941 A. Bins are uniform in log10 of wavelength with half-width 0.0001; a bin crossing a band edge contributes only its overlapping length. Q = 1.42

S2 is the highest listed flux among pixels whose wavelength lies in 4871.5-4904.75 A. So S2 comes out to 17.2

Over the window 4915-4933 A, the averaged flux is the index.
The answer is 15.9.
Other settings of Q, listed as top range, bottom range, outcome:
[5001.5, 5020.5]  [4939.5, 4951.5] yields 1.50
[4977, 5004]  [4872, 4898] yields 1.48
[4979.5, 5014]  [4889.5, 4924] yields 1.57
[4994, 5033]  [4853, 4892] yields 1.38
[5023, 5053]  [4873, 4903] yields 1.03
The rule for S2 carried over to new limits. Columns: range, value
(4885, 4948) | 21.9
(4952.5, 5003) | 29.1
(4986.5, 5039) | 35.1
